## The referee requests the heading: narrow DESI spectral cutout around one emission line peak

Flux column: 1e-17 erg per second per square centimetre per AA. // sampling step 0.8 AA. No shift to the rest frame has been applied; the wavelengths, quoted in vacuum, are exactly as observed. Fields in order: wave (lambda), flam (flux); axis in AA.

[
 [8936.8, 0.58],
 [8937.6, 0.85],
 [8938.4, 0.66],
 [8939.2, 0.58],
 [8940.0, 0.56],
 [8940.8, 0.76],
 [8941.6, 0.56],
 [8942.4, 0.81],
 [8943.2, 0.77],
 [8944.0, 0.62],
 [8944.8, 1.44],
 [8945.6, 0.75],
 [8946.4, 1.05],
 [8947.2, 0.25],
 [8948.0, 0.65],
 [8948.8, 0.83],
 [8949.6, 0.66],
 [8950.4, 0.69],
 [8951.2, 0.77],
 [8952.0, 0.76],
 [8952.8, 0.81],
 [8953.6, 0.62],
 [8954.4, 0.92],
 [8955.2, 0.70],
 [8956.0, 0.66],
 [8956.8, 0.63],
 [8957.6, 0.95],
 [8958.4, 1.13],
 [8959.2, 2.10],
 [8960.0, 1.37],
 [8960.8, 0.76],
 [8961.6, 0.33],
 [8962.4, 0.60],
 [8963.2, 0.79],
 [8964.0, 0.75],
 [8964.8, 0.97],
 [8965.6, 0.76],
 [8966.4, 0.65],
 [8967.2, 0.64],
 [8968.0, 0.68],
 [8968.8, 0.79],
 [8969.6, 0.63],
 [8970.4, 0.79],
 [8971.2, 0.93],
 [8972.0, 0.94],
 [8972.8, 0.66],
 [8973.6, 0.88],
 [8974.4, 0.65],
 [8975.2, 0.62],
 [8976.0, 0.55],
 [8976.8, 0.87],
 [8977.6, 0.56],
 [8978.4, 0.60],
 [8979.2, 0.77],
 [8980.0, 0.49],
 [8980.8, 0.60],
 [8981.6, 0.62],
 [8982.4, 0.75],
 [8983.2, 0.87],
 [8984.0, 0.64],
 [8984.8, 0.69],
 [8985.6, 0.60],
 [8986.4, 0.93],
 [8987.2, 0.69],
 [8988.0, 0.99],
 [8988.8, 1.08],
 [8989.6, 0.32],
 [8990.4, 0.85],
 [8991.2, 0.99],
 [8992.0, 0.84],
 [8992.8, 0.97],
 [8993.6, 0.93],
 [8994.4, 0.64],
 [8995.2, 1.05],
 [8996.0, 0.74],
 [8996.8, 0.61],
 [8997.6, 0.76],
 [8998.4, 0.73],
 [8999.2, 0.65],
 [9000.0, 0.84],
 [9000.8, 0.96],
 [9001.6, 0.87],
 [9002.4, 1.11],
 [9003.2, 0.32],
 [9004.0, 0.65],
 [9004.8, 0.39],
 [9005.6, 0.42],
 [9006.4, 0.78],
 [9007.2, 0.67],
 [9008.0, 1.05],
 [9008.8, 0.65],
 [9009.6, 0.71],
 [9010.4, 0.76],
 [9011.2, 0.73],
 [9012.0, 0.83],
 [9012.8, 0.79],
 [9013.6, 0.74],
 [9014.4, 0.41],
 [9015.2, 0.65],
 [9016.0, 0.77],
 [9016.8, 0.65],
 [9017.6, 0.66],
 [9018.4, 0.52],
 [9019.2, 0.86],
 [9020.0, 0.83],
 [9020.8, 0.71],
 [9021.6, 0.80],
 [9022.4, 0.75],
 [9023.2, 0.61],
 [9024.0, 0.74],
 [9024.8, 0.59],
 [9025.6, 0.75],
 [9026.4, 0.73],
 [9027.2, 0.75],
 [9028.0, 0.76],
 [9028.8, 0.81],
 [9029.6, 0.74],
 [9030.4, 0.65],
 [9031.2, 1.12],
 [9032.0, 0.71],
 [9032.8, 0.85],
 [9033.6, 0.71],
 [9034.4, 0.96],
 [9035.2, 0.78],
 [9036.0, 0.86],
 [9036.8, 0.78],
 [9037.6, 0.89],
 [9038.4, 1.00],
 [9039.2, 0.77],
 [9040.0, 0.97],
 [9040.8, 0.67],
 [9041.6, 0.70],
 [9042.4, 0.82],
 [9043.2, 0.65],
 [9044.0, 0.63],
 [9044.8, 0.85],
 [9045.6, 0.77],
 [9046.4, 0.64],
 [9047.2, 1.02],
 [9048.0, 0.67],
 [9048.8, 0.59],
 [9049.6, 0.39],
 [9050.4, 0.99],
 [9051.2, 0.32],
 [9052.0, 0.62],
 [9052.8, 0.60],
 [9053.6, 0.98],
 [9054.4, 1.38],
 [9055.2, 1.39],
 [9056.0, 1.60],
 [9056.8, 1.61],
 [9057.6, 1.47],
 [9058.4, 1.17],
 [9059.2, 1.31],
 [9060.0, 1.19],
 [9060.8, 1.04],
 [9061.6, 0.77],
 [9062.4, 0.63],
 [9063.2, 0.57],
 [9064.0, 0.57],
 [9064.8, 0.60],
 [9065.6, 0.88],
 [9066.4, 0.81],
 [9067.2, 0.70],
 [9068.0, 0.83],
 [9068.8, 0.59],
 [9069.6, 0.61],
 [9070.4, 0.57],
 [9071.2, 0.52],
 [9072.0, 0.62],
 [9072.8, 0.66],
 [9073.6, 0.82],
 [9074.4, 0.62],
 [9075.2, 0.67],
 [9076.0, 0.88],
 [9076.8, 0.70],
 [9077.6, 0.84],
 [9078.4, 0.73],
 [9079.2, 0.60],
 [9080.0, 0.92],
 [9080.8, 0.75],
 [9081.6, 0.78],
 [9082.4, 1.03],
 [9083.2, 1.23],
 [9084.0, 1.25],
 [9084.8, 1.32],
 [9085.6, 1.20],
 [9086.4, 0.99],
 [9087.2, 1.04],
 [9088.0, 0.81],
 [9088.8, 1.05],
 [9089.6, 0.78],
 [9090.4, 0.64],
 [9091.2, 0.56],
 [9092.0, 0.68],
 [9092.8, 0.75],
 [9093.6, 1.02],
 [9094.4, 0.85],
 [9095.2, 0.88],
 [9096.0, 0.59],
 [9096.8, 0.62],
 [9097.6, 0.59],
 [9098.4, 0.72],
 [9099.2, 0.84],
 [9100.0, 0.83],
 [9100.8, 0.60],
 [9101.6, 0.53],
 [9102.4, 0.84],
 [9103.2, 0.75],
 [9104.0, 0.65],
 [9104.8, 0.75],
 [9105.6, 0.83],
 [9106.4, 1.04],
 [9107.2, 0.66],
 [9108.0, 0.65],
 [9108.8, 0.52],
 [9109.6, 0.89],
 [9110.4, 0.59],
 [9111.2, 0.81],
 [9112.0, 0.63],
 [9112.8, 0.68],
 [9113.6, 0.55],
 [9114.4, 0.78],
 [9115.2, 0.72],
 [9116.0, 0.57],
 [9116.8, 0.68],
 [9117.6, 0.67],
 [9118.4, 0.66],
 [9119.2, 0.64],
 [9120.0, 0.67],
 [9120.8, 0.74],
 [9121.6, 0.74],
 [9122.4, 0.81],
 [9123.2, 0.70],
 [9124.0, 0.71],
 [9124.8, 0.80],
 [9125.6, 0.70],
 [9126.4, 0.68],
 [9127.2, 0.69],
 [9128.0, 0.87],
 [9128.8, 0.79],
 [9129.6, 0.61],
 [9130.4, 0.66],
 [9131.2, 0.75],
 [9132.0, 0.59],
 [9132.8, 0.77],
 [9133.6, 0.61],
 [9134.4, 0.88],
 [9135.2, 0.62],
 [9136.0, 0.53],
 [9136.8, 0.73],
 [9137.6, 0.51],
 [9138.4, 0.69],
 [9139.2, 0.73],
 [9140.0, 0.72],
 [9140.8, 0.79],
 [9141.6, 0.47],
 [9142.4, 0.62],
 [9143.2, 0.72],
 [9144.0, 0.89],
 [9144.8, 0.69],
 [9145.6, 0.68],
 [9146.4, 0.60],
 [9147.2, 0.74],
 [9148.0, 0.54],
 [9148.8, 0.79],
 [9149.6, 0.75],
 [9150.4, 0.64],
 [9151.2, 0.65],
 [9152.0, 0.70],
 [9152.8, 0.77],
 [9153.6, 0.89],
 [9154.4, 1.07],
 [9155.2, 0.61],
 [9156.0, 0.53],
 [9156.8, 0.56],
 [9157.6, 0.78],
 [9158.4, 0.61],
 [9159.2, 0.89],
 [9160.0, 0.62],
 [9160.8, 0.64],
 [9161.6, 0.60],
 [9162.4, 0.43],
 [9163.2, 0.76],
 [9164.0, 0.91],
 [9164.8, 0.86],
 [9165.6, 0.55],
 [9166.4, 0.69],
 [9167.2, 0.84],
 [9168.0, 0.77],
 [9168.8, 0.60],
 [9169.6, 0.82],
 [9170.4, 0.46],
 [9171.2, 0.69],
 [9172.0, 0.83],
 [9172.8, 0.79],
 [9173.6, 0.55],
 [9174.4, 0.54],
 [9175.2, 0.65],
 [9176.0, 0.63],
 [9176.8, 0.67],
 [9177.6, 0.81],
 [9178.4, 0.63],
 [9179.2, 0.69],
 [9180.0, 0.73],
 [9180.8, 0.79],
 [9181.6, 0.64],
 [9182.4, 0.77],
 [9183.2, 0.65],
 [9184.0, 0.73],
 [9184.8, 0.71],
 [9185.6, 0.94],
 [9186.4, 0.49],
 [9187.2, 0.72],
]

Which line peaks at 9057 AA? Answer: Halpha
